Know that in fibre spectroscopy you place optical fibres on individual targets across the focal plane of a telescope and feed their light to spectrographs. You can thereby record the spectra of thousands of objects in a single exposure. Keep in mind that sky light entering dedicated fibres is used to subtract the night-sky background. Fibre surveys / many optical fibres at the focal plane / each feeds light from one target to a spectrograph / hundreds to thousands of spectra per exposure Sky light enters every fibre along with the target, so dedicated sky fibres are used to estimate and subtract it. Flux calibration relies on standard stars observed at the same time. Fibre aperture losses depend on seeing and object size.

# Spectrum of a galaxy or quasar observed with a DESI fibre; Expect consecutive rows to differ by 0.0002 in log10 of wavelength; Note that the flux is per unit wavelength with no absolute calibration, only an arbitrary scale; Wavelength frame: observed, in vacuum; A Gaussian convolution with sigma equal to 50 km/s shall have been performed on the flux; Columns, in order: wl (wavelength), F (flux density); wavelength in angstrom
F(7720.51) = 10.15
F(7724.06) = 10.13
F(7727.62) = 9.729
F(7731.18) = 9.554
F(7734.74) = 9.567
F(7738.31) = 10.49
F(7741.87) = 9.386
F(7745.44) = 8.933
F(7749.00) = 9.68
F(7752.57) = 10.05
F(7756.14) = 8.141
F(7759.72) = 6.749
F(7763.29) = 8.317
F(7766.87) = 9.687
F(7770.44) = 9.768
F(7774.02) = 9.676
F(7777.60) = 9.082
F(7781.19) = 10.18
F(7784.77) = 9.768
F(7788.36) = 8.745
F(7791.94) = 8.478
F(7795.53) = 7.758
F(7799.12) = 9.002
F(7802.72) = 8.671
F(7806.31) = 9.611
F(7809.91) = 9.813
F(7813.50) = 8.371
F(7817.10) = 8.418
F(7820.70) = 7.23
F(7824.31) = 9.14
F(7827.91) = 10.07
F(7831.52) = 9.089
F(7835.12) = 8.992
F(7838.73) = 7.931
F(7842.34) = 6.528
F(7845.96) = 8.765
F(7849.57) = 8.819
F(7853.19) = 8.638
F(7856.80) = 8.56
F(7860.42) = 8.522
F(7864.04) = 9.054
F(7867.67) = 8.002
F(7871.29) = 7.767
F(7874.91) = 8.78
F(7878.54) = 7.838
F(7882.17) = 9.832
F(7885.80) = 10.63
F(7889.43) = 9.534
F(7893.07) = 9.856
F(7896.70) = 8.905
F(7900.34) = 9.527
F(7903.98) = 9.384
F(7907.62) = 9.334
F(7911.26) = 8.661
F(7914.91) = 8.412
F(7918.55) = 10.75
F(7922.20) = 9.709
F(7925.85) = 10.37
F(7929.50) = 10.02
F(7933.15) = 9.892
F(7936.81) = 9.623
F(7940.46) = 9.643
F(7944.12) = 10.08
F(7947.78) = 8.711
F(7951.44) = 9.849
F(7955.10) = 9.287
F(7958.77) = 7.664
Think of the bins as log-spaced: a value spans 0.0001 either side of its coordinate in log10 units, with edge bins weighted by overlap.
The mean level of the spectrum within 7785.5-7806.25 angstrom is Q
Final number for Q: 8.68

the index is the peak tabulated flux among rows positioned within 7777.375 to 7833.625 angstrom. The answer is 10.18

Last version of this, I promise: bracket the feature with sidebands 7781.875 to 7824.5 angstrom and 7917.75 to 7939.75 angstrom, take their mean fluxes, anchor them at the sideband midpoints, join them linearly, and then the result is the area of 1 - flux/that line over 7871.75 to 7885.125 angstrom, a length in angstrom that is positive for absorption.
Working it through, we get 0.9 angstrom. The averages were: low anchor 8.77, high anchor 10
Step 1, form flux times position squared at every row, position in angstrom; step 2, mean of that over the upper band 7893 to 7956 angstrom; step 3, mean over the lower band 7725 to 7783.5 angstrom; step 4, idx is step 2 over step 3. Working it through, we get 1.07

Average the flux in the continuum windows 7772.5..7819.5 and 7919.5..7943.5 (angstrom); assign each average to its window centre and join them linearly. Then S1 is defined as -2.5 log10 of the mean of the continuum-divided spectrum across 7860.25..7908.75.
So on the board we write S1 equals 0.061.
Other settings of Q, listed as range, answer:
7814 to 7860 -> 8.51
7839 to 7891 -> 8.64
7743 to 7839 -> 8.96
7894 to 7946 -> 9.6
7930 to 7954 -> 9.64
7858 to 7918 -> 9.04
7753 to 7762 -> 7.88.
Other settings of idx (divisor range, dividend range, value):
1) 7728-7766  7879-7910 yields 1.08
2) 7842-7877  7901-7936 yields 1.16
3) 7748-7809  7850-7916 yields 1.02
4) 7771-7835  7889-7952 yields 1.09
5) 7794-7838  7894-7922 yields 1.08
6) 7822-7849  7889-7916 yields 1.09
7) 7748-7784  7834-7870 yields 0.94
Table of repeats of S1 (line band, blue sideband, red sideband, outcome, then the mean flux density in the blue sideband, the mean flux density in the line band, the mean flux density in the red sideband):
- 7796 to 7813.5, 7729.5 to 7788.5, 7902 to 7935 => 0.04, 9.29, 9.07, 9.61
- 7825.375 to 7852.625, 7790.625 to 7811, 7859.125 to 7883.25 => 0.01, 8.86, 8.61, 8.5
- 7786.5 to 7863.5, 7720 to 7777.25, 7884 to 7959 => 0.10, 9.35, 8.63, 9.55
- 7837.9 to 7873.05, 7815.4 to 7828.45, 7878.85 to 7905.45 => 0.10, 8.58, 8.27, 9.57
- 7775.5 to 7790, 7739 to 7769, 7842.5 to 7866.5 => -0.07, 8.94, 9.45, 8.55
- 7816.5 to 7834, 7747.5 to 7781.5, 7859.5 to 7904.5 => 0.03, 9.08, 8.82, 9.05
